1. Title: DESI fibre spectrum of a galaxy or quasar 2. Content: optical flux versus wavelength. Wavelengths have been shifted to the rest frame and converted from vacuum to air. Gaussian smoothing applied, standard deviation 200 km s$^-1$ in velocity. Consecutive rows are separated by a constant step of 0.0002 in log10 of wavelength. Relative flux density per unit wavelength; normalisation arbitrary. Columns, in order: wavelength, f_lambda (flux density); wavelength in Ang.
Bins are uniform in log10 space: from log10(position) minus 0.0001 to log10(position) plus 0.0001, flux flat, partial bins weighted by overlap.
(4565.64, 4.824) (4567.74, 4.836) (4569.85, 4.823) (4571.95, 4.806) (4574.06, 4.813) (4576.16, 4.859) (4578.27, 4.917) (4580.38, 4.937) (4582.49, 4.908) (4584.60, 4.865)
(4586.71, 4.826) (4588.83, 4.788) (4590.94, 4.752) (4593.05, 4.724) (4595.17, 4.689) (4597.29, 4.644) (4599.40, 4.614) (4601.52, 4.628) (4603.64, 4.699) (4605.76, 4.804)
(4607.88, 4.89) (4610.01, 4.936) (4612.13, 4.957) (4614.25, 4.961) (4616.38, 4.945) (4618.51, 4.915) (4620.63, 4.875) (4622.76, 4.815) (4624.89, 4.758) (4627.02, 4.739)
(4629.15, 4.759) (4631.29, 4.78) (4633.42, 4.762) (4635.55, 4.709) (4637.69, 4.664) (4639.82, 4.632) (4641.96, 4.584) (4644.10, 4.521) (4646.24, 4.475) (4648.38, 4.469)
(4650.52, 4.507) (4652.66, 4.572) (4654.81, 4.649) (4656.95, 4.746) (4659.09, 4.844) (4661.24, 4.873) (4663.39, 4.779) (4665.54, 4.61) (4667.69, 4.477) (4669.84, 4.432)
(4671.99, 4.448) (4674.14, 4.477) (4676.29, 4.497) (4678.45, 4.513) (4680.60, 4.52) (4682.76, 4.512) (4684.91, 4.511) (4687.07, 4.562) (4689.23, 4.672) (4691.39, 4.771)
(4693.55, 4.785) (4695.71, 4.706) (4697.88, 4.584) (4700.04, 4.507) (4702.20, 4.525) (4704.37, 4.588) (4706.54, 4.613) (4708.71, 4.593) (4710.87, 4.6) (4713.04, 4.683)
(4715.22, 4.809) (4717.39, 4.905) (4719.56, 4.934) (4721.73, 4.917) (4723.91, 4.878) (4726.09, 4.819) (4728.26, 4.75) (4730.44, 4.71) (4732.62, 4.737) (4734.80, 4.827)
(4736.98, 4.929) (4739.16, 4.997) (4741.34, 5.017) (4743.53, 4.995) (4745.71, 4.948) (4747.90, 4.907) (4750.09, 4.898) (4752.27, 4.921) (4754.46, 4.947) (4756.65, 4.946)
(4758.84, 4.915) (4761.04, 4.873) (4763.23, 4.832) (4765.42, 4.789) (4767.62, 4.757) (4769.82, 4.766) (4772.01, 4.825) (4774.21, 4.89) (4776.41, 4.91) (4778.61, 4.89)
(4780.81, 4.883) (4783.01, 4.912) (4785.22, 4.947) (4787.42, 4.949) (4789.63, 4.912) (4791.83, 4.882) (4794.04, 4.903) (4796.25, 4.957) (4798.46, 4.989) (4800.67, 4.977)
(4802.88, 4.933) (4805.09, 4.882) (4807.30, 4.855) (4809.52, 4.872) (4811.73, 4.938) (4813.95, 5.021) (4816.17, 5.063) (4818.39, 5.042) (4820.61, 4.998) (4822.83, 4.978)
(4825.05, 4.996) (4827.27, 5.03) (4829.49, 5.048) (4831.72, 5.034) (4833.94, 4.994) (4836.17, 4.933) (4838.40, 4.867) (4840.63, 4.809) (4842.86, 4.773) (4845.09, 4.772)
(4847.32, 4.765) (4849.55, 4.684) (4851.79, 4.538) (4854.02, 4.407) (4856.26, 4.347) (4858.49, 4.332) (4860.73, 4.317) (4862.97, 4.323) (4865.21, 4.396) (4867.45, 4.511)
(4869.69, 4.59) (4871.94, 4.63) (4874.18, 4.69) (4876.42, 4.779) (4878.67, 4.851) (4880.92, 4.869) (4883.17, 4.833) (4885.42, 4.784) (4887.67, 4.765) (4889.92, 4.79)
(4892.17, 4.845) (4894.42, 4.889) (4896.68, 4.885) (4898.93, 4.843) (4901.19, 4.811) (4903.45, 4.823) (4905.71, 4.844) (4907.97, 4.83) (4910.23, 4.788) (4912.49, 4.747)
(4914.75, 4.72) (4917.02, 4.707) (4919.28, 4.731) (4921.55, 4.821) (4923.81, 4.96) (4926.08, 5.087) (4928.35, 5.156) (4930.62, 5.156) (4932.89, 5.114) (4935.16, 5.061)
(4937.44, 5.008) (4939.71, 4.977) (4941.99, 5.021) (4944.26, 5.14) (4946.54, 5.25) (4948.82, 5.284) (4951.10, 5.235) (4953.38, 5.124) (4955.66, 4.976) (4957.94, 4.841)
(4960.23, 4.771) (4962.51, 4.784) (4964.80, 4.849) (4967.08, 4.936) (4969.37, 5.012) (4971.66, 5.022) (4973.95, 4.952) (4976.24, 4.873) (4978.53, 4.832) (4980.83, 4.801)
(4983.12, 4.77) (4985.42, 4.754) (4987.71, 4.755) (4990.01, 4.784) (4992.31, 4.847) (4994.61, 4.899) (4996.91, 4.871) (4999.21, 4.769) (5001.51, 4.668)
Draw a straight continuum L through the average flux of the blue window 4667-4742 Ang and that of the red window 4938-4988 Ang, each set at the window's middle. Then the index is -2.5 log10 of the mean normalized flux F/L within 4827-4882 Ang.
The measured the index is 0.04 mag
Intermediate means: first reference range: 4.68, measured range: 4.69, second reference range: 4.96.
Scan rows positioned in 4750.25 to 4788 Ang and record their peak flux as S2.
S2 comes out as 4.949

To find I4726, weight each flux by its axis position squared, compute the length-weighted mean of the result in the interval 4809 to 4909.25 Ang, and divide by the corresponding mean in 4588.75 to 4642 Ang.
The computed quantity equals 1.11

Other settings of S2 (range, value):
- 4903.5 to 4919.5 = 4.844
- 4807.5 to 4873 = 5.063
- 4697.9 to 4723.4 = 4.934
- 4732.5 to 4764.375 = 5.017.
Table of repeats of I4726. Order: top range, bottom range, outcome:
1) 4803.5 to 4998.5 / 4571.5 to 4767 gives 1.13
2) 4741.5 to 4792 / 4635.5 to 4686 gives 1.12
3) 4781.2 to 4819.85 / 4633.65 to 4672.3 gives 1.14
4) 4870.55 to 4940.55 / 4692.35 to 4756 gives 1.09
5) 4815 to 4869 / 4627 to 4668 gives 1.11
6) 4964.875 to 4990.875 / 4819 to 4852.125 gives 1.05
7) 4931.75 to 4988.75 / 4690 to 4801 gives 1.12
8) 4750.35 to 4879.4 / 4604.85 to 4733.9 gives 1.09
